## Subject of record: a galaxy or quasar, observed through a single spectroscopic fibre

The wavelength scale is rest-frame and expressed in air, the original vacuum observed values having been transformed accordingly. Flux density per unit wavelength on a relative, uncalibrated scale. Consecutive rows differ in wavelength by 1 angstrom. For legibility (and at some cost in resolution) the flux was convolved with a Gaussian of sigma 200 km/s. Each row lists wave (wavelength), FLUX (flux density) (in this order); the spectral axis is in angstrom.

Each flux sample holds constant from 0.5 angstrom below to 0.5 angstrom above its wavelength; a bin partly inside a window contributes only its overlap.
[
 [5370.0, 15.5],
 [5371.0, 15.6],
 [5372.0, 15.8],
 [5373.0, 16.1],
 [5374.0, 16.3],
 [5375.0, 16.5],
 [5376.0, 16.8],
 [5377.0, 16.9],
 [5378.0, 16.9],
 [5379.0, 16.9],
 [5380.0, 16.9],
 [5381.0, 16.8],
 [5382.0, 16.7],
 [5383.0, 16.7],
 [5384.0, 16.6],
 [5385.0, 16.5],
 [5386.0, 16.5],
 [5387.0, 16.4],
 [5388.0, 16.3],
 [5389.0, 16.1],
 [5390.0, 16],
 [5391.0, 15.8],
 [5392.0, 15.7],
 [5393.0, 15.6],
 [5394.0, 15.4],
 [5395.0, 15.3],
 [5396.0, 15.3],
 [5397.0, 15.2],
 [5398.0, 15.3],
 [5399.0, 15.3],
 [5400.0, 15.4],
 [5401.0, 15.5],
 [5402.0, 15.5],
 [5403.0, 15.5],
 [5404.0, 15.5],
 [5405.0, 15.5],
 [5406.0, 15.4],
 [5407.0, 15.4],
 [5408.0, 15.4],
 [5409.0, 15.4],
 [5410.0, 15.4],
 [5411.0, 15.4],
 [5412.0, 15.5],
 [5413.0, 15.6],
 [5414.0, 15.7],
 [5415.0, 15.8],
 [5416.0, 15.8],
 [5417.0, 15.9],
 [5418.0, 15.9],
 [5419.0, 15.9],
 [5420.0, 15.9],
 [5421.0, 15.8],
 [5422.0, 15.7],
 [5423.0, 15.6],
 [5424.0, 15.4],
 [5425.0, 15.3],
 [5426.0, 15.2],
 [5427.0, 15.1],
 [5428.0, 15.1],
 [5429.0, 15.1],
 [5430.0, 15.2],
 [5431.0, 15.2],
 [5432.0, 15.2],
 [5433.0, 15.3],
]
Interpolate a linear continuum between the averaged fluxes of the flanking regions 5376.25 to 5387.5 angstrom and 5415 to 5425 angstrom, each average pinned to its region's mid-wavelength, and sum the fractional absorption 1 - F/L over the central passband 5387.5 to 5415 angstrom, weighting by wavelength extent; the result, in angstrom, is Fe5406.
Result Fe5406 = 1.2 angstrom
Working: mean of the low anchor 16.7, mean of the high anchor 15.7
